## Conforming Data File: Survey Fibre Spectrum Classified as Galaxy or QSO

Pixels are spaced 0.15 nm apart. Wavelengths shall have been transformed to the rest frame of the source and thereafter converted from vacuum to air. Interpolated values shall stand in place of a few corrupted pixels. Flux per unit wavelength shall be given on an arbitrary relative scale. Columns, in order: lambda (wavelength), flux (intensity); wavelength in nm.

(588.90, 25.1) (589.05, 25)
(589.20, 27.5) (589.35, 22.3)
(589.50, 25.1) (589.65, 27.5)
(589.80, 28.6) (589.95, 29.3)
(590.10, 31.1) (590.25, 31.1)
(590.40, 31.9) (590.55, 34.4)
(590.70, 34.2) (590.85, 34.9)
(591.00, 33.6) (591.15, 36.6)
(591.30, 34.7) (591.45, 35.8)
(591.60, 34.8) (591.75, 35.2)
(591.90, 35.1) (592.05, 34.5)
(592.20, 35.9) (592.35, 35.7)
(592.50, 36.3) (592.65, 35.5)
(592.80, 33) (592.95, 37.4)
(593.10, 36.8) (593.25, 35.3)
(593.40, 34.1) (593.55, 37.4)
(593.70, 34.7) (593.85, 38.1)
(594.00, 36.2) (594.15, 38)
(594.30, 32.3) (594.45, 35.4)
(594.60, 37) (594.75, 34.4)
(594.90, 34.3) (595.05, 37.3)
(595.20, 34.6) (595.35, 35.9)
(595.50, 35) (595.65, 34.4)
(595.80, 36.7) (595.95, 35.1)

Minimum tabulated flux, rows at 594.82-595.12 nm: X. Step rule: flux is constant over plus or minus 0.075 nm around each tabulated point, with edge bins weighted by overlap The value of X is 34.3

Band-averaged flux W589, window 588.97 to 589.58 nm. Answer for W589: 25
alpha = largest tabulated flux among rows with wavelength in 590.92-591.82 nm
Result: 36.6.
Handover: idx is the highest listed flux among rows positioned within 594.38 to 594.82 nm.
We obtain 37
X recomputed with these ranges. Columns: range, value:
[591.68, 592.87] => 33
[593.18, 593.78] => 34.1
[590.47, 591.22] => 33.6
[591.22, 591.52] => 34.7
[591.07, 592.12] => 34.5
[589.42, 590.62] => 25.1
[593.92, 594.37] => 32.3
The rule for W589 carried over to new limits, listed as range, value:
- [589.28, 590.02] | 26.6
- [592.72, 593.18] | 35.7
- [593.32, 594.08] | 36.1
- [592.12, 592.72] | 35.8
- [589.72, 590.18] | 29.7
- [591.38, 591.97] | 35.2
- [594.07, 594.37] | 35.2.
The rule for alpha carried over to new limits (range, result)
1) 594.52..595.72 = 37.3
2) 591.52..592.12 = 35.2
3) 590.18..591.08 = 34.9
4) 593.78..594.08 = 38.1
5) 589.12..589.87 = 28.6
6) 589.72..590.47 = 31.9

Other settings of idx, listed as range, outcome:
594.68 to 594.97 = 34.4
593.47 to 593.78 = 37.4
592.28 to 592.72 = 36.3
